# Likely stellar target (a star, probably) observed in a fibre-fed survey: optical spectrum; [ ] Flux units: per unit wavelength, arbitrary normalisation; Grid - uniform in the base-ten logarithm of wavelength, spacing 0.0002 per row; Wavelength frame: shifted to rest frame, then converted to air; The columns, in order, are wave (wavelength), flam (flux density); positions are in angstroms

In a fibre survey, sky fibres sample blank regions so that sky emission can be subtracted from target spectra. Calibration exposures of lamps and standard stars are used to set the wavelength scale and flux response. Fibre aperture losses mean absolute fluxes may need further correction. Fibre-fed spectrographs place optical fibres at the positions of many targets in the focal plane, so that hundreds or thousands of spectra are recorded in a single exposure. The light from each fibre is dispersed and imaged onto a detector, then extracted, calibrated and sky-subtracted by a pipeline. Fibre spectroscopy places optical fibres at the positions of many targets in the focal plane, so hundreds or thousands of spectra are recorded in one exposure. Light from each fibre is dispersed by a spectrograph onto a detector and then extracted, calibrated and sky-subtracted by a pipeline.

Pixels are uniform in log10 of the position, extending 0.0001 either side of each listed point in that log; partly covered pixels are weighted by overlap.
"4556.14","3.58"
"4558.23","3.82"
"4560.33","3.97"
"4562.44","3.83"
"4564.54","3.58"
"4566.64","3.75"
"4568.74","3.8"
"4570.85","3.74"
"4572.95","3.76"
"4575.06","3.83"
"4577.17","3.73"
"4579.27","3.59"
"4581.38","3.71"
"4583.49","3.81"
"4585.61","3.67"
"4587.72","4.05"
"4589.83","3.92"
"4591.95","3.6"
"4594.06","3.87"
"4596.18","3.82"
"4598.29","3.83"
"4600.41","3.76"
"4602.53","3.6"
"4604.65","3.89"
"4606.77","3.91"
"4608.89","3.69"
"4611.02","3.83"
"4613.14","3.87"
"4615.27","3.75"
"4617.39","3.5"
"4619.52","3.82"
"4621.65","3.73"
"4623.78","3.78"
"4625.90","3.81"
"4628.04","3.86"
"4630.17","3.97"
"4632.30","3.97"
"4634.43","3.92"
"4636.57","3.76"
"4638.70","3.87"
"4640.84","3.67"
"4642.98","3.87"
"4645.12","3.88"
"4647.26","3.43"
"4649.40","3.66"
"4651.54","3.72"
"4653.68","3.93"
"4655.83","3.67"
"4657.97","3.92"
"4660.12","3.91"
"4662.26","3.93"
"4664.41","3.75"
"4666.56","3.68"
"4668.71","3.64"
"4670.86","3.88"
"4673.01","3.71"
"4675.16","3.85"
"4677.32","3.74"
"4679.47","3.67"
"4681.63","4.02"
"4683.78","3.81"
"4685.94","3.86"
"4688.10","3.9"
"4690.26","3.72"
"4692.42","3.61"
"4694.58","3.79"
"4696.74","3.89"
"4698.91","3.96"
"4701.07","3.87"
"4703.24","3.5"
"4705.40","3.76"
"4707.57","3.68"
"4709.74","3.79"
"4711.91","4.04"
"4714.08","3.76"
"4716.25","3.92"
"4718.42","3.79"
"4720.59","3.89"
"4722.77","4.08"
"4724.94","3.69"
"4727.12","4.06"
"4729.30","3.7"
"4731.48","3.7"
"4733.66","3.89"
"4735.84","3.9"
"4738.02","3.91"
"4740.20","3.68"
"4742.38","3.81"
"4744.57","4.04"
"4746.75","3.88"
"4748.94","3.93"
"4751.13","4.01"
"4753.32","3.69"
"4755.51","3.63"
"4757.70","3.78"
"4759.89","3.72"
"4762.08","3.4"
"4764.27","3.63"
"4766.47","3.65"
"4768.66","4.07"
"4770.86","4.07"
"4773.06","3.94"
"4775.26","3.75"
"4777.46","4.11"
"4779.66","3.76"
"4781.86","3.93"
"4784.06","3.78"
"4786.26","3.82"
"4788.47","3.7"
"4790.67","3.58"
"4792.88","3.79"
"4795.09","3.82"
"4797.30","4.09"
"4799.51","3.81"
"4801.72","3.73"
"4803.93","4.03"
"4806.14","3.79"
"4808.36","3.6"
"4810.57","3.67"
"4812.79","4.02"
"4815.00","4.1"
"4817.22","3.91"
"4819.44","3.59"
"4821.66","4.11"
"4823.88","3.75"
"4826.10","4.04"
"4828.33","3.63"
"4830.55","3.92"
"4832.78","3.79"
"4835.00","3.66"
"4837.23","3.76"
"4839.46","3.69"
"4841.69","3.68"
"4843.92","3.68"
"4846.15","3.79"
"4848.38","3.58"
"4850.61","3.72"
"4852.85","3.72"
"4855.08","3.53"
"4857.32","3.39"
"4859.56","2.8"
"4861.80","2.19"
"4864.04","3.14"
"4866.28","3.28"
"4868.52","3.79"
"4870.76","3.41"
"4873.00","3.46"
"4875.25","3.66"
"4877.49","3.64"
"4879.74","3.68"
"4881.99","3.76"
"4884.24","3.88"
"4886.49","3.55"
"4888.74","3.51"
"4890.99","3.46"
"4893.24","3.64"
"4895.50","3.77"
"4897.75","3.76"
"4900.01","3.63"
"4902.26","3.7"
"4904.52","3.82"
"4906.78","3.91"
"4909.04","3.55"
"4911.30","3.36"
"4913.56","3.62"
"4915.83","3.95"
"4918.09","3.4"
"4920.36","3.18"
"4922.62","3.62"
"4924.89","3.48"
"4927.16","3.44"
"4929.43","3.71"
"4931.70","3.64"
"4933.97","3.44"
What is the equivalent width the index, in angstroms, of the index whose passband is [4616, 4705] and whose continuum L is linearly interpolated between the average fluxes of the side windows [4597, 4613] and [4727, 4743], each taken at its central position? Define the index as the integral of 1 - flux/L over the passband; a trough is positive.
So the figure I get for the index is 0.32 angstroms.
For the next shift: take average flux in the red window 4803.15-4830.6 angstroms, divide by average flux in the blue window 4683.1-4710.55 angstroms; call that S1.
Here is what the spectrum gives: 1.02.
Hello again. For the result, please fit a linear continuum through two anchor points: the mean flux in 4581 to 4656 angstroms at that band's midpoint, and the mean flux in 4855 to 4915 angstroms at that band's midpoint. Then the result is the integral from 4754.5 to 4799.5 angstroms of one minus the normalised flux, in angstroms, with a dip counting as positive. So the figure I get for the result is -2.2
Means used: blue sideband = 3.79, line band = 3.8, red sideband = 3.52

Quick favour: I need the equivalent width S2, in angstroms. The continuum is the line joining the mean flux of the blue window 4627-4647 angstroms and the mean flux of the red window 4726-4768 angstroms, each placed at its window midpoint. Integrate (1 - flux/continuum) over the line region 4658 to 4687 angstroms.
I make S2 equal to 0.2 angstroms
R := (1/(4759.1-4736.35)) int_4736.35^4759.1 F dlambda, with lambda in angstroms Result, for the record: 3.84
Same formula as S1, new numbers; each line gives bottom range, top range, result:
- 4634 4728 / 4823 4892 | 0.94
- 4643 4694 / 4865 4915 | 0.96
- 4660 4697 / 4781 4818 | 1.01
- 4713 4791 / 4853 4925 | 0.92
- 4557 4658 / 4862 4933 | 0.94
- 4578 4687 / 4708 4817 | 1.01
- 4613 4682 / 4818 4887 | 0.95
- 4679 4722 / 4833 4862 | 0.92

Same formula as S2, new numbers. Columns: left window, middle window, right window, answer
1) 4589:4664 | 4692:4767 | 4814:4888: -1.84 angstroms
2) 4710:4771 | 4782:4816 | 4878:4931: -0.62 angstroms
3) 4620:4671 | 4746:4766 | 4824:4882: -0.37 angstroms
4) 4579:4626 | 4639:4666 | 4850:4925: -0.33 angstroms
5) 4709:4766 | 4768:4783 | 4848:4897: -0.88 angstroms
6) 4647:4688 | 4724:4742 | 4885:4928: -0.39 angstroms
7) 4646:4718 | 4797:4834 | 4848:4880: -3.79 angstroms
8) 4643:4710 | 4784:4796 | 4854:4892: -0.58 angstroms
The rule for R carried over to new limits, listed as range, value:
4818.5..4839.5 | 3.8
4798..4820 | 3.84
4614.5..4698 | 3.79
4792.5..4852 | 3.8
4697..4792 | 3.82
